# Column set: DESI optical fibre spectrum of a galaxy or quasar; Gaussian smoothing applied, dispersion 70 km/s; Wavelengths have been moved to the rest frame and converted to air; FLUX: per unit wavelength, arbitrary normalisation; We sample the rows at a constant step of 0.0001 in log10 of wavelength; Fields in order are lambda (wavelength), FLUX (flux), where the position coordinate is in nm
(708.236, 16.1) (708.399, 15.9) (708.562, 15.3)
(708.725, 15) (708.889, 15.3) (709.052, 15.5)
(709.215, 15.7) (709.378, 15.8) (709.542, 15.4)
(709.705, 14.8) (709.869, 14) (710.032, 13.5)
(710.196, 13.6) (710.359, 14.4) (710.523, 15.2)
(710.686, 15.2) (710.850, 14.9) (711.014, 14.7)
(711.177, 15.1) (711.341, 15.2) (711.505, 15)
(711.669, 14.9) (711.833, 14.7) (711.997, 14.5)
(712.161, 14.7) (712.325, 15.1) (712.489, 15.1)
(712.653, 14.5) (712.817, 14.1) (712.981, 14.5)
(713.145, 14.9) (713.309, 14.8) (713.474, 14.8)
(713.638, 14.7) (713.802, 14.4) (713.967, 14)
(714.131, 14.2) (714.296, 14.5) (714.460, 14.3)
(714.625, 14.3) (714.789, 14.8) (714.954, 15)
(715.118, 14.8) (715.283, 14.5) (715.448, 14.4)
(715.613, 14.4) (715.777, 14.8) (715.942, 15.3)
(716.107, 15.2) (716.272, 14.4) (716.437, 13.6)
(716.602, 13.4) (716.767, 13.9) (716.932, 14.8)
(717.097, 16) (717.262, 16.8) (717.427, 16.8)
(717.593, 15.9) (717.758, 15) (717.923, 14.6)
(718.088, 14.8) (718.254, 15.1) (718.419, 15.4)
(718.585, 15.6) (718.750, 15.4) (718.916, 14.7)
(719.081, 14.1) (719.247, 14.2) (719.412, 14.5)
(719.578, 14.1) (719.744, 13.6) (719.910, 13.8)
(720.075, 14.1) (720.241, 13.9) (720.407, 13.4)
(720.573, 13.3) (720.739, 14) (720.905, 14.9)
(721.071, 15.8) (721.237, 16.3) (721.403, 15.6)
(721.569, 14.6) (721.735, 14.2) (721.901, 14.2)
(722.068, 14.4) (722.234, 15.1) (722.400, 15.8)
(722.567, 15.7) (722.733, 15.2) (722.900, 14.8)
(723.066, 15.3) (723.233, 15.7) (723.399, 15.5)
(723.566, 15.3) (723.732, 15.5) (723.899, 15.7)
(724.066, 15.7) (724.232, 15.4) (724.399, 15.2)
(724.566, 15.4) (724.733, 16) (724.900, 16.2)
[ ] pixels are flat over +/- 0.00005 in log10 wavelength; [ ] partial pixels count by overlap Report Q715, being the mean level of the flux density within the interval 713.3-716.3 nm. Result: 14.6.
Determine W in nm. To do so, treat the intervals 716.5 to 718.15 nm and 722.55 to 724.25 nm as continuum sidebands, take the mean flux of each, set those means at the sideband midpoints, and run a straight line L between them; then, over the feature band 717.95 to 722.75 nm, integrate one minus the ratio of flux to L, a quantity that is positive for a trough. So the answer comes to 0.200 nm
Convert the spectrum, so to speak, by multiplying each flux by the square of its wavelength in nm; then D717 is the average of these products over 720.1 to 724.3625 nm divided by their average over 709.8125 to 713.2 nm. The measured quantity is 1.05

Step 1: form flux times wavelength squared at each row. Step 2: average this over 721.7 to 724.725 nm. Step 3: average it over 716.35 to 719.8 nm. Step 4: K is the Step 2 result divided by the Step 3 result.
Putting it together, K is 1.0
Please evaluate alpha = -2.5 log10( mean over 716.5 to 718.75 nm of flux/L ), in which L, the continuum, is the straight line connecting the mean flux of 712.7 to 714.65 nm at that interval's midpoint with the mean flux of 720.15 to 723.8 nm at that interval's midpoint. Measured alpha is -0.04 mag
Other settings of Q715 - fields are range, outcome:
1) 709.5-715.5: 14.6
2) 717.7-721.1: 14.5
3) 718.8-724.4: 14.8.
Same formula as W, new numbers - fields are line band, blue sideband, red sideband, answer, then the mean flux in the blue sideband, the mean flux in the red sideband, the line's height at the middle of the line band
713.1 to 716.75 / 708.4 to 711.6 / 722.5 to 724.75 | 0.149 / 14.9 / 15.4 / 15.1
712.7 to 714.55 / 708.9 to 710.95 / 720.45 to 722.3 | 0.042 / 14.8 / 14.7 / 14.8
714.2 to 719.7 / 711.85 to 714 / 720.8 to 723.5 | 0.021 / 14.6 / 15.2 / 14.9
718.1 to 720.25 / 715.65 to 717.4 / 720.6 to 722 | 0.050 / 14.9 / 14.9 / 14.9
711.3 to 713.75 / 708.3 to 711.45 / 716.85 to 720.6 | 0.028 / 15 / 14.8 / 14.9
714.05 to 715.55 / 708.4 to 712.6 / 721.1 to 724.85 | 0.052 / 14.9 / 15.3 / 15.1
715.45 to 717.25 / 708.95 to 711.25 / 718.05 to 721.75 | 0.003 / 14.9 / 14.6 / 14.7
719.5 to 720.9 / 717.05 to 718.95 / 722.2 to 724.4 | 0.149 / 15.5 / 15.4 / 15.5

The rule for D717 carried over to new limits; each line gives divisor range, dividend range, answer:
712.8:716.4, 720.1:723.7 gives 1.04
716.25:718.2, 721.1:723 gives 1.02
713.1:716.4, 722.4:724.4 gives 1.08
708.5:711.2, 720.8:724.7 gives 1.06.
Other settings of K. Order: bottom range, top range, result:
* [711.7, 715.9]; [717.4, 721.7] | 1.02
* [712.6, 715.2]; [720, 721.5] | 1.02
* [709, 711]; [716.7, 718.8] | 1.06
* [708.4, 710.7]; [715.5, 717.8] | 1.03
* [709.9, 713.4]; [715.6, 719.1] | 1.04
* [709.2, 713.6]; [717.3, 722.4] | 1.02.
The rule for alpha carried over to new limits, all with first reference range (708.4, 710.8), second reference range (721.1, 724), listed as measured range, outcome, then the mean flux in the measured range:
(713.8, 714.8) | 0.05 mag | 14.3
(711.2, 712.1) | 0.01 mag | 14.9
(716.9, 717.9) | -0.05 mag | 15.9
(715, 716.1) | 0.02 mag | 14.7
